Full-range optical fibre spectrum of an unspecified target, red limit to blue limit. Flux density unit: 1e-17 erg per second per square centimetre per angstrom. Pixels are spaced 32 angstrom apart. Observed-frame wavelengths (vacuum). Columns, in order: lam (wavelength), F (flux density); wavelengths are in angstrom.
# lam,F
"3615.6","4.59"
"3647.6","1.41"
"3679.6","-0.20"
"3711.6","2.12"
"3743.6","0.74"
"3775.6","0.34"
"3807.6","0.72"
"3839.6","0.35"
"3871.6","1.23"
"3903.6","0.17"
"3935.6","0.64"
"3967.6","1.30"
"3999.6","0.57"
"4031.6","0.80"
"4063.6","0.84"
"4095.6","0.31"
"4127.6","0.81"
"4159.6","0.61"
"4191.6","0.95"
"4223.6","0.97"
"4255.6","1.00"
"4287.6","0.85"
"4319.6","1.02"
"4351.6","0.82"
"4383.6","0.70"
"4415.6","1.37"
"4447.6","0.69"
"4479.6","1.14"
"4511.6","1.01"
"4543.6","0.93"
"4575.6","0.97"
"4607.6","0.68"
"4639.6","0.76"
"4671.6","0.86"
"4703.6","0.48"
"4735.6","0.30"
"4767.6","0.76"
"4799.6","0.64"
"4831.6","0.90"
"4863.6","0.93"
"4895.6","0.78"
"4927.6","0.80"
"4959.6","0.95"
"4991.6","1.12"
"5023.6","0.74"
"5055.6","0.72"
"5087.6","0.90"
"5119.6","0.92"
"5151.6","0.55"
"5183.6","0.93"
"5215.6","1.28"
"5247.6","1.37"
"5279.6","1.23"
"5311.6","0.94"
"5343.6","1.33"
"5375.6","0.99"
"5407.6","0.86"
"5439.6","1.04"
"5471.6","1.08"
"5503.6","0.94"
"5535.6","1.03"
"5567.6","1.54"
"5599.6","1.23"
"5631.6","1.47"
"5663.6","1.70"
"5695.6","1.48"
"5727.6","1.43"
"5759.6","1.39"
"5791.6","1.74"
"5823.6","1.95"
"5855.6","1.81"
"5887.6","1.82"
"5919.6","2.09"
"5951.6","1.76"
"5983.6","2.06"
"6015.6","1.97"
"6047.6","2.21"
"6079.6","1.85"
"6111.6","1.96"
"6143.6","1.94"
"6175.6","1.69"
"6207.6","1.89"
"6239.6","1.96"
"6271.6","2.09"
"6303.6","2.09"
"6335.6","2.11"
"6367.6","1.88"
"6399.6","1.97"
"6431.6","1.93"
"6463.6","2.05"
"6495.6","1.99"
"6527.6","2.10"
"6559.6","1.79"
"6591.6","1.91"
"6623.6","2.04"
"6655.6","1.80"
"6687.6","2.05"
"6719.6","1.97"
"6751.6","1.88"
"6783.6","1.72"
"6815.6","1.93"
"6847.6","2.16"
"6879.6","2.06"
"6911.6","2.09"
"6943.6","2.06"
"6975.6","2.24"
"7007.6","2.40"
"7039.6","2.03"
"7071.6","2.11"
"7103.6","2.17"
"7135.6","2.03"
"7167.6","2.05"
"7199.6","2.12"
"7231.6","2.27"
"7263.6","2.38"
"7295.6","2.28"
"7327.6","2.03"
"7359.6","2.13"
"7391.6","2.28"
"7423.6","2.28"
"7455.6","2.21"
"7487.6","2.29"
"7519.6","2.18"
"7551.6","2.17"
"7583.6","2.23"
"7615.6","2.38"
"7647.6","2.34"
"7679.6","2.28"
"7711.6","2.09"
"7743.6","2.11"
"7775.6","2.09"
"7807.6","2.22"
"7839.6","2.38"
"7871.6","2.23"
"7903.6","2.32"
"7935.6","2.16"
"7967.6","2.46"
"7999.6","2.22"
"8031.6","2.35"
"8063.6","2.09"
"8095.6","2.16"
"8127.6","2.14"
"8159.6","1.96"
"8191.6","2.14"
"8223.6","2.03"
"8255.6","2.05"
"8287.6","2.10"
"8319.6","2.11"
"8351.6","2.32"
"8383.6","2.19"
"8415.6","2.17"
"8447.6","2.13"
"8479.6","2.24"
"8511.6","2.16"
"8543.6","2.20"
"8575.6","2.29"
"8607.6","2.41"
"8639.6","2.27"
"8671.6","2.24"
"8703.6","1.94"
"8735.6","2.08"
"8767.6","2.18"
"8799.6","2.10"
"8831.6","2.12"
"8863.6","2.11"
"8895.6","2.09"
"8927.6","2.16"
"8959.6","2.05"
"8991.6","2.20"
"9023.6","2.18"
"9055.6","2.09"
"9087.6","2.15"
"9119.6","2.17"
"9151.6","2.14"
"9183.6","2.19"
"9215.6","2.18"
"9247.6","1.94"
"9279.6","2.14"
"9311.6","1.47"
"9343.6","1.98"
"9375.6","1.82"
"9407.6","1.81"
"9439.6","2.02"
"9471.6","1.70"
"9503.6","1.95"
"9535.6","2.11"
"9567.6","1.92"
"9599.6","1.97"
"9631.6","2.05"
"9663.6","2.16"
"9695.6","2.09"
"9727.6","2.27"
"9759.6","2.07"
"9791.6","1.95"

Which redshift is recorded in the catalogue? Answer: 0.31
